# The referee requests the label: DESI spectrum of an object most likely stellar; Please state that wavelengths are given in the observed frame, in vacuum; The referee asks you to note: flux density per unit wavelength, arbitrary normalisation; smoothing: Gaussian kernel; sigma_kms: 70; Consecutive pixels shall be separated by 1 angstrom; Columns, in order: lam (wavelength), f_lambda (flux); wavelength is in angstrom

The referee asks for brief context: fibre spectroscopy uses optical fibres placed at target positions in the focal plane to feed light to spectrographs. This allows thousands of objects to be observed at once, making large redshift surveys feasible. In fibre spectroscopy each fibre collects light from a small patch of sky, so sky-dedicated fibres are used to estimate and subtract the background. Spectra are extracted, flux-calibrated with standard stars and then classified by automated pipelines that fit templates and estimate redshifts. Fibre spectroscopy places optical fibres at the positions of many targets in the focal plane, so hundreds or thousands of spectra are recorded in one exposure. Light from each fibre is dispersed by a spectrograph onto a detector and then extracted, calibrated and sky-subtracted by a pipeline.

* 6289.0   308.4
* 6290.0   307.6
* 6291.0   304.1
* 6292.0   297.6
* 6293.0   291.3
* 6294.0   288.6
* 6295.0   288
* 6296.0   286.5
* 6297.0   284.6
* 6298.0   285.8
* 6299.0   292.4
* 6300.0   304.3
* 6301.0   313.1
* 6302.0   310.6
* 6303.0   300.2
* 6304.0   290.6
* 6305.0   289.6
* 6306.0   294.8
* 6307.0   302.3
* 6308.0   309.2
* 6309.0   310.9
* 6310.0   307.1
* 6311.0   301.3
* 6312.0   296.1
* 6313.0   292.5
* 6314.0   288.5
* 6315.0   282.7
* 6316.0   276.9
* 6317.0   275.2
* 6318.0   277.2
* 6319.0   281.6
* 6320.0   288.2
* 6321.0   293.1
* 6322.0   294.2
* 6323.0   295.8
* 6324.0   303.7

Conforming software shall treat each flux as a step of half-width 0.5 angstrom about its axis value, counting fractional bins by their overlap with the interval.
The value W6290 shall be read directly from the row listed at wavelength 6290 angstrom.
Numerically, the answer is 307.6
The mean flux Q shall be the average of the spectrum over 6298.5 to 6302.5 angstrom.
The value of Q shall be 305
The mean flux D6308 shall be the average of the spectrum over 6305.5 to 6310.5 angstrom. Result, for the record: 305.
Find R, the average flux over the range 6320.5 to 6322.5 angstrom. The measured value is 294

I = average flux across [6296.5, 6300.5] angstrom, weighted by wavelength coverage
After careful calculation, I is 292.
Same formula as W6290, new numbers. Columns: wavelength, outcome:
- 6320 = 288.2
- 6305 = 289.6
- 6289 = 308.4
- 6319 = 281.6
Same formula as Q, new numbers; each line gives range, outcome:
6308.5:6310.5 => 309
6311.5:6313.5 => 294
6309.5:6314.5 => 297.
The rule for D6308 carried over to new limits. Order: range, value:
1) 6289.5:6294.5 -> 298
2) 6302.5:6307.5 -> 296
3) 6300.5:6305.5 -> 301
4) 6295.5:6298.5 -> 286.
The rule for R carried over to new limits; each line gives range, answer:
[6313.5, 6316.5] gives 283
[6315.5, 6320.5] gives 280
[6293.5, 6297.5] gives 287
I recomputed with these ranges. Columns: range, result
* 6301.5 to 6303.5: 305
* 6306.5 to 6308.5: 306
